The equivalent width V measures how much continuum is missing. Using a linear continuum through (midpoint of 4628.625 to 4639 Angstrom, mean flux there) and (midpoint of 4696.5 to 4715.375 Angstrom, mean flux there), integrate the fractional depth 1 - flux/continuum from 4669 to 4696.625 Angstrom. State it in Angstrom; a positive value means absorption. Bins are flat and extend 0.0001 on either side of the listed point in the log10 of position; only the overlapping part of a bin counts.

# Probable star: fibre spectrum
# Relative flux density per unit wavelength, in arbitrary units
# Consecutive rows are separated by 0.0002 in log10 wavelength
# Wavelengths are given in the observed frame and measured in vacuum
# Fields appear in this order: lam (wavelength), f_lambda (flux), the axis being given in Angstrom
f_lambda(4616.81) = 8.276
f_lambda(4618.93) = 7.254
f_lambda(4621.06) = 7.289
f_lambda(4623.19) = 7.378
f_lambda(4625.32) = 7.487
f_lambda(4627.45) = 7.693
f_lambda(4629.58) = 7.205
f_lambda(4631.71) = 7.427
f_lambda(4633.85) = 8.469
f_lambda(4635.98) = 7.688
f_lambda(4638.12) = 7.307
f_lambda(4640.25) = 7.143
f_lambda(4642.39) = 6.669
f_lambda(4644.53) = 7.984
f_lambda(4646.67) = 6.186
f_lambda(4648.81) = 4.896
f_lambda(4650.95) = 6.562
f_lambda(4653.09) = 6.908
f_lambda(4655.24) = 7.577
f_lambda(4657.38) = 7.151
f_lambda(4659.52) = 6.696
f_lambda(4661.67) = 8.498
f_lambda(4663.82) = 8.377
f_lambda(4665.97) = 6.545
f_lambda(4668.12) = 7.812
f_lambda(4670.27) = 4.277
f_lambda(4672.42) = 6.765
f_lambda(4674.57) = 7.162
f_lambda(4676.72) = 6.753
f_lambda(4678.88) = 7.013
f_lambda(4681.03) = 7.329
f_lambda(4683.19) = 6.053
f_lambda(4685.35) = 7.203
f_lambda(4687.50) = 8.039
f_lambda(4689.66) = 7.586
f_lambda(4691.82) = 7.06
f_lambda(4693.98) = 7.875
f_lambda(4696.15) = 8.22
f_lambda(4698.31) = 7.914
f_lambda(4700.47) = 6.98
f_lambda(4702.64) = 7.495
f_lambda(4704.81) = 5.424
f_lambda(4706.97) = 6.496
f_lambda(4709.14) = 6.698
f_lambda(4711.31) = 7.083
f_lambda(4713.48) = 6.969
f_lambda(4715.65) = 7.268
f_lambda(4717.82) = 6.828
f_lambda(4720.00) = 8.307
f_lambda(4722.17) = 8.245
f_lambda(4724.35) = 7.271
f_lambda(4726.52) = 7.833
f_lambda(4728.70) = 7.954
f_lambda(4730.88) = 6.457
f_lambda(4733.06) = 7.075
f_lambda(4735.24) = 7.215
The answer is 0.6 Angstrom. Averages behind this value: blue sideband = 7.63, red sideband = 6.95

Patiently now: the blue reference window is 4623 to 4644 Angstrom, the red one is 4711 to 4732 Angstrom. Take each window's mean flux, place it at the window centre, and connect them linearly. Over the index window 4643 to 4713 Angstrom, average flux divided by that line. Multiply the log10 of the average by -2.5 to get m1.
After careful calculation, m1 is 0.065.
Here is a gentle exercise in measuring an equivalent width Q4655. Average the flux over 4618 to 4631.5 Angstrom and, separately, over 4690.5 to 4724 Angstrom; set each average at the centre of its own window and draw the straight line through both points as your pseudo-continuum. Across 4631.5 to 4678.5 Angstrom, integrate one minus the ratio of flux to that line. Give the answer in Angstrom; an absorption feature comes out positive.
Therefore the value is 2.0 Angstrom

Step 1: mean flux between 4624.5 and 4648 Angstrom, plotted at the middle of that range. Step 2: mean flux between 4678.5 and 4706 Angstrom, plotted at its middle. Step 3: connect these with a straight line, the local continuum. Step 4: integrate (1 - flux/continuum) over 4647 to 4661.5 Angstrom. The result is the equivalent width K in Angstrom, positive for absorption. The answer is 1.2 Angstrom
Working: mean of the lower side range 7.36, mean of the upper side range 7.25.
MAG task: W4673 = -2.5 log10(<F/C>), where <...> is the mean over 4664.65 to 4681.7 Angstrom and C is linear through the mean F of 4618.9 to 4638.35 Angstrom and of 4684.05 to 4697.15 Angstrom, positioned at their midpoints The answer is 0.13 mag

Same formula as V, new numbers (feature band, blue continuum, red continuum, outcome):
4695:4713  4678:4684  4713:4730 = 0.5 Angstrom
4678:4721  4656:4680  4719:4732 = 1.1 Angstrom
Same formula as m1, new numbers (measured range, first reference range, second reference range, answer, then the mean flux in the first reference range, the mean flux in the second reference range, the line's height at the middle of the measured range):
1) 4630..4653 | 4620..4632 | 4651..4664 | 0.056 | 7.41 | 7.4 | 7.41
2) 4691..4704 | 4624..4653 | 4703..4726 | -0.067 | 7.13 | 7.09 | 7.1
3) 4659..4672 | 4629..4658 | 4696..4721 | 0.008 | 7.08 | 7.1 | 7.09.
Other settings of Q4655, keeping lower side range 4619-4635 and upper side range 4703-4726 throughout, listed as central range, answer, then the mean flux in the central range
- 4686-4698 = -0.89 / 7.75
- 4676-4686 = 0.56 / 6.86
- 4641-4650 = 1.20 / 6.46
